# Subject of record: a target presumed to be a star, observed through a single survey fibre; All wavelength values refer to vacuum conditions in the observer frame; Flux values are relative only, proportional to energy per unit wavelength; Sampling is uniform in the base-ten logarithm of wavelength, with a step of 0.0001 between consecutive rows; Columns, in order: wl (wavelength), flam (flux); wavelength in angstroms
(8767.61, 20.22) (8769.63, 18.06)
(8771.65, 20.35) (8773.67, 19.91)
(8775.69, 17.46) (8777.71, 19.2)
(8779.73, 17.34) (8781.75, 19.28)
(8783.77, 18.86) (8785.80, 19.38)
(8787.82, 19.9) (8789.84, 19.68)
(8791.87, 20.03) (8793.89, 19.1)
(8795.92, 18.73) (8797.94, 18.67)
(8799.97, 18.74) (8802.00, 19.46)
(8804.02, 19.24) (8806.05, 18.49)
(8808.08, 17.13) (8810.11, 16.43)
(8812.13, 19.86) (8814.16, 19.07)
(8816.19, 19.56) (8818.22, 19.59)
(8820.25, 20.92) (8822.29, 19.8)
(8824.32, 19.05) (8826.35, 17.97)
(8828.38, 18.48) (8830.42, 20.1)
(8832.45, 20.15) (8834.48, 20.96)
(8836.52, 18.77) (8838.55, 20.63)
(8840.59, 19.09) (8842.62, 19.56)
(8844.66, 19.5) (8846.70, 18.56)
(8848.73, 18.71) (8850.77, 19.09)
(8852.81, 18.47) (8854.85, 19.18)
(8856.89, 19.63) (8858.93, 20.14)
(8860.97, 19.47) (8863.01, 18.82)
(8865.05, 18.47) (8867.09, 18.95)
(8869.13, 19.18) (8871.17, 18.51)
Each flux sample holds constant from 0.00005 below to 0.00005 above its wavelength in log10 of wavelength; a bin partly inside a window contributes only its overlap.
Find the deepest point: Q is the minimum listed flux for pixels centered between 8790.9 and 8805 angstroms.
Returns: 18.67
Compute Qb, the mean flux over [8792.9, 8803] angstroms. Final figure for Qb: 18.9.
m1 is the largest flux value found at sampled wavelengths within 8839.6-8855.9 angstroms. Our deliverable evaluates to 19.56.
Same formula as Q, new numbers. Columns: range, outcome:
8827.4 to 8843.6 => 18.48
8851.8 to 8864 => 18.47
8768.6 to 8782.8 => 17.34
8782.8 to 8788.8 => 18.86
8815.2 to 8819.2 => 19.56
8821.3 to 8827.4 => 17.97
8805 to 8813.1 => 16.43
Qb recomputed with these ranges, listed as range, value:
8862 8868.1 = 18.8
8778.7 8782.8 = 18.3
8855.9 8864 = 19.5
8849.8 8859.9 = 19.3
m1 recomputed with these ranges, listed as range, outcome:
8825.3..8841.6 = 20.96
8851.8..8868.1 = 20.14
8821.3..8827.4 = 19.8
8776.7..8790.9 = 19.9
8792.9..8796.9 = 19.1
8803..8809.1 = 19.24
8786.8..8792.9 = 20.03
